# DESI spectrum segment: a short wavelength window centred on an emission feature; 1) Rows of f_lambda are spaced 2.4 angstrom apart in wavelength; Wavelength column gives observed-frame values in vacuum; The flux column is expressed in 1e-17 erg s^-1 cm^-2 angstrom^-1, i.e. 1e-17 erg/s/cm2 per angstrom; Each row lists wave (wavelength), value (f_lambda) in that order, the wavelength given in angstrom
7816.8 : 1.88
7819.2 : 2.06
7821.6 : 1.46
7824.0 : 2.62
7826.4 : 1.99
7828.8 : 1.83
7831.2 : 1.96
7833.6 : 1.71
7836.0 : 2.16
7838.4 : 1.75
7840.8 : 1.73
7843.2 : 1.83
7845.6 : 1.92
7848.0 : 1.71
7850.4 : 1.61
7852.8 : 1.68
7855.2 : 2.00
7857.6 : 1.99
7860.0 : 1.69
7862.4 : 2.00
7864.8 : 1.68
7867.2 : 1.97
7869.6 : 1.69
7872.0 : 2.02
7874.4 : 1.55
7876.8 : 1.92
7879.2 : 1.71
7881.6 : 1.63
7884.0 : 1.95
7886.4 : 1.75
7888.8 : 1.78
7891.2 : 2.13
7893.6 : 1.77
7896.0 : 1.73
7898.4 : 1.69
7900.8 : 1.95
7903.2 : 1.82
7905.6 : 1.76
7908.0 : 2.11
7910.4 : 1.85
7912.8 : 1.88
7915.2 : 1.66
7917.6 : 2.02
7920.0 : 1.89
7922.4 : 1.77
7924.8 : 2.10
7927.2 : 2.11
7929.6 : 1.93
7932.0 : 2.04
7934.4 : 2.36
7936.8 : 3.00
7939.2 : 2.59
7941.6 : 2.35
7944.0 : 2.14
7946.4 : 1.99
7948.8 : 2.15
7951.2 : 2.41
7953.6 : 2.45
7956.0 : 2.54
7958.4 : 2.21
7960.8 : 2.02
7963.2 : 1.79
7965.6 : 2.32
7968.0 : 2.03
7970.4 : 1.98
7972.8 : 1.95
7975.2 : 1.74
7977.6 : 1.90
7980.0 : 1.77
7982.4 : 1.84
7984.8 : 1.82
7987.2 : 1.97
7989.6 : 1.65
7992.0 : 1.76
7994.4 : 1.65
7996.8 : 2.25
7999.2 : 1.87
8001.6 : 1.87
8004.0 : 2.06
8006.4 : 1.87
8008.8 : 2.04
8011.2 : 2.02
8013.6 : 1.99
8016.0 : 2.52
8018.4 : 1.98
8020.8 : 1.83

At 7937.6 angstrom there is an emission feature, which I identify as [S II]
